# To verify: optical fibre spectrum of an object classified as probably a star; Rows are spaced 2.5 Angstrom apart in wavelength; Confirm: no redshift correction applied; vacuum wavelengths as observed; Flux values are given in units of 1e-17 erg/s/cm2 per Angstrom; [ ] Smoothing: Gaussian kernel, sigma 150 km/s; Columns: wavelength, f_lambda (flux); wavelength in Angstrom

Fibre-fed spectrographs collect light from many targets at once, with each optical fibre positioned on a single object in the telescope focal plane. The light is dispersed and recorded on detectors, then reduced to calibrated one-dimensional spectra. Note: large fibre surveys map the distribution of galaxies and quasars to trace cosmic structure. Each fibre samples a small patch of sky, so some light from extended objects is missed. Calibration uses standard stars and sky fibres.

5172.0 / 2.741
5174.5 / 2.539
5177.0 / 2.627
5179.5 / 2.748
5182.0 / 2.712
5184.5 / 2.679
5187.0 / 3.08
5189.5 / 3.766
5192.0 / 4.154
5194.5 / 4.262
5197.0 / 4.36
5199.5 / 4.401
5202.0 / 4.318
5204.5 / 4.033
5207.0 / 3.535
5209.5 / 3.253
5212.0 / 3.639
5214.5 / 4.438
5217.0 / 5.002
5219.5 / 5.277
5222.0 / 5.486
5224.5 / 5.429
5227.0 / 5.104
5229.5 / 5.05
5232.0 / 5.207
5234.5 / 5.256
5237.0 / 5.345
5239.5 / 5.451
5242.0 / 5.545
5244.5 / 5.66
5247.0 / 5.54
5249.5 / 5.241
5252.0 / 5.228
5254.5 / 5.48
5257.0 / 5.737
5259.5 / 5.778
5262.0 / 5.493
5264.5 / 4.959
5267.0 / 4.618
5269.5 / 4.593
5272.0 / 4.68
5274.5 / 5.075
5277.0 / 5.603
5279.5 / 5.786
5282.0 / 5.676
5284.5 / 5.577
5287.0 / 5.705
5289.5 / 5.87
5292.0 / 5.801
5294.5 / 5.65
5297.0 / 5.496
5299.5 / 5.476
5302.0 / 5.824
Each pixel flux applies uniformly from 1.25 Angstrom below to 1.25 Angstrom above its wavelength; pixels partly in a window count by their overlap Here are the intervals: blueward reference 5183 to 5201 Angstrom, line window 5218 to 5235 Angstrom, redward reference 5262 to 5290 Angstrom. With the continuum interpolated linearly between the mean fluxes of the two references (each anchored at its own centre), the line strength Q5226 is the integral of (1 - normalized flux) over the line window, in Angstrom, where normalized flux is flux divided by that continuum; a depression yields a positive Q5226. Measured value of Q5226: -3.3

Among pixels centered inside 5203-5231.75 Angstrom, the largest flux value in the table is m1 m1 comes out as 5.486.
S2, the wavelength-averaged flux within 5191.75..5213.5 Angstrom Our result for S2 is 3.99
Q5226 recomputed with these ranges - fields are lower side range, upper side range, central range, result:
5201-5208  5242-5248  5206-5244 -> -0.7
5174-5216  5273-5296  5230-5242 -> -2.1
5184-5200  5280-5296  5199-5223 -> -0.6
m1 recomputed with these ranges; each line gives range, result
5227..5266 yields 5.778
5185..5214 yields 4.401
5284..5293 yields 5.87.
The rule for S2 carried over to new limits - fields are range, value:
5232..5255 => 5.4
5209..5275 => 5.12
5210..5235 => 4.93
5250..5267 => 5.38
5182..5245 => 4.5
